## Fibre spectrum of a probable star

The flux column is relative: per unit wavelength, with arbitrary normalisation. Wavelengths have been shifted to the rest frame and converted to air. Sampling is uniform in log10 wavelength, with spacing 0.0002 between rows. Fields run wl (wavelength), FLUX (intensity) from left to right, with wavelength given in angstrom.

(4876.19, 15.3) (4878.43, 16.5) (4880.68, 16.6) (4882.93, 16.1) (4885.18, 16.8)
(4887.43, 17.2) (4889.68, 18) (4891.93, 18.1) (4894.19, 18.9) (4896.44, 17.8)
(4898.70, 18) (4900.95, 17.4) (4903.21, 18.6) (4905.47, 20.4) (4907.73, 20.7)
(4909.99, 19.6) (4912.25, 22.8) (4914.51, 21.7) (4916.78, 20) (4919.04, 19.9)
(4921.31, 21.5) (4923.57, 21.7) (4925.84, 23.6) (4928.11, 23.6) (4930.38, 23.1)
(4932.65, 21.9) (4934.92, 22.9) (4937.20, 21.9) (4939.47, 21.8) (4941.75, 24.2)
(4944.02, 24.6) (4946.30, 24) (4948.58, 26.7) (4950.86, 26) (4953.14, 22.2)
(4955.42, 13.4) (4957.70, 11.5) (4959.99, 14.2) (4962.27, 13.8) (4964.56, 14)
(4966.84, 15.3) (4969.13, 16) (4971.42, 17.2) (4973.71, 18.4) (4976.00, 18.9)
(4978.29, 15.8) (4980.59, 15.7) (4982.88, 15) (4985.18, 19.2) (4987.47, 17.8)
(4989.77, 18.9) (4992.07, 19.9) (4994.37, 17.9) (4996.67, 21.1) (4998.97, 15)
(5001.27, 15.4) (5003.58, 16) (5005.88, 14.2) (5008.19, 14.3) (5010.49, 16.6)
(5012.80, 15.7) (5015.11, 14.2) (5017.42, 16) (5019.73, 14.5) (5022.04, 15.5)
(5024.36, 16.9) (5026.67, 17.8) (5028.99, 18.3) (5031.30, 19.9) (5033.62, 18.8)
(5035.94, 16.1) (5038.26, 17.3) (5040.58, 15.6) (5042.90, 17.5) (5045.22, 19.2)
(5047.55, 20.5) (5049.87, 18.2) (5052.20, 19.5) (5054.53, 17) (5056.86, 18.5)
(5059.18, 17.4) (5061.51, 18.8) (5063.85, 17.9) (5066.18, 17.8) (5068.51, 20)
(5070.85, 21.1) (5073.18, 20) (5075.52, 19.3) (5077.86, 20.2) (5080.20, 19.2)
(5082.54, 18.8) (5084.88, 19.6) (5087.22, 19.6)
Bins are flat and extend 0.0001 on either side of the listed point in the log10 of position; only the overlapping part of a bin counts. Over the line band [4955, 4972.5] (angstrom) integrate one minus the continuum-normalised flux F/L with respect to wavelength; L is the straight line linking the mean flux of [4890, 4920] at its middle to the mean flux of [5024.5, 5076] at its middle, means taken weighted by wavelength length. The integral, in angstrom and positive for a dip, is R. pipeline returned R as 4.23 angstrom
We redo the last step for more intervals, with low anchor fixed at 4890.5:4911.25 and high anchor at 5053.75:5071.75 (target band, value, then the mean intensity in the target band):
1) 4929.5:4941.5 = -2.3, 22.4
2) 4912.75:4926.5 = -1.9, 21.4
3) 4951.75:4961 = 1.5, 15.6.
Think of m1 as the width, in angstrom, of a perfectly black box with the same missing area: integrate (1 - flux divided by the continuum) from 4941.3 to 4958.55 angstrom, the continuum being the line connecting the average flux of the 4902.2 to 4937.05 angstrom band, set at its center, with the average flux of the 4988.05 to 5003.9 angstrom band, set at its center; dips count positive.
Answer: -1.3 angstrom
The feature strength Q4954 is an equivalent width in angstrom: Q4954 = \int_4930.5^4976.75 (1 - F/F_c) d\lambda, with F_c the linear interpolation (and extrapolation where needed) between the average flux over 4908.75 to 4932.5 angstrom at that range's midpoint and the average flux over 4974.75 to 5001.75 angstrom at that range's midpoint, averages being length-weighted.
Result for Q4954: 0.69 angstrom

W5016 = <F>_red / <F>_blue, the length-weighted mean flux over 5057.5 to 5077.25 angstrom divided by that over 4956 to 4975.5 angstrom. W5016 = 1.26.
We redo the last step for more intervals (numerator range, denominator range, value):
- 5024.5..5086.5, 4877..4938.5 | 0.94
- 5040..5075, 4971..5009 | 1.09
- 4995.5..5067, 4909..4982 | 0.86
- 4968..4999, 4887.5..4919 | 0.92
